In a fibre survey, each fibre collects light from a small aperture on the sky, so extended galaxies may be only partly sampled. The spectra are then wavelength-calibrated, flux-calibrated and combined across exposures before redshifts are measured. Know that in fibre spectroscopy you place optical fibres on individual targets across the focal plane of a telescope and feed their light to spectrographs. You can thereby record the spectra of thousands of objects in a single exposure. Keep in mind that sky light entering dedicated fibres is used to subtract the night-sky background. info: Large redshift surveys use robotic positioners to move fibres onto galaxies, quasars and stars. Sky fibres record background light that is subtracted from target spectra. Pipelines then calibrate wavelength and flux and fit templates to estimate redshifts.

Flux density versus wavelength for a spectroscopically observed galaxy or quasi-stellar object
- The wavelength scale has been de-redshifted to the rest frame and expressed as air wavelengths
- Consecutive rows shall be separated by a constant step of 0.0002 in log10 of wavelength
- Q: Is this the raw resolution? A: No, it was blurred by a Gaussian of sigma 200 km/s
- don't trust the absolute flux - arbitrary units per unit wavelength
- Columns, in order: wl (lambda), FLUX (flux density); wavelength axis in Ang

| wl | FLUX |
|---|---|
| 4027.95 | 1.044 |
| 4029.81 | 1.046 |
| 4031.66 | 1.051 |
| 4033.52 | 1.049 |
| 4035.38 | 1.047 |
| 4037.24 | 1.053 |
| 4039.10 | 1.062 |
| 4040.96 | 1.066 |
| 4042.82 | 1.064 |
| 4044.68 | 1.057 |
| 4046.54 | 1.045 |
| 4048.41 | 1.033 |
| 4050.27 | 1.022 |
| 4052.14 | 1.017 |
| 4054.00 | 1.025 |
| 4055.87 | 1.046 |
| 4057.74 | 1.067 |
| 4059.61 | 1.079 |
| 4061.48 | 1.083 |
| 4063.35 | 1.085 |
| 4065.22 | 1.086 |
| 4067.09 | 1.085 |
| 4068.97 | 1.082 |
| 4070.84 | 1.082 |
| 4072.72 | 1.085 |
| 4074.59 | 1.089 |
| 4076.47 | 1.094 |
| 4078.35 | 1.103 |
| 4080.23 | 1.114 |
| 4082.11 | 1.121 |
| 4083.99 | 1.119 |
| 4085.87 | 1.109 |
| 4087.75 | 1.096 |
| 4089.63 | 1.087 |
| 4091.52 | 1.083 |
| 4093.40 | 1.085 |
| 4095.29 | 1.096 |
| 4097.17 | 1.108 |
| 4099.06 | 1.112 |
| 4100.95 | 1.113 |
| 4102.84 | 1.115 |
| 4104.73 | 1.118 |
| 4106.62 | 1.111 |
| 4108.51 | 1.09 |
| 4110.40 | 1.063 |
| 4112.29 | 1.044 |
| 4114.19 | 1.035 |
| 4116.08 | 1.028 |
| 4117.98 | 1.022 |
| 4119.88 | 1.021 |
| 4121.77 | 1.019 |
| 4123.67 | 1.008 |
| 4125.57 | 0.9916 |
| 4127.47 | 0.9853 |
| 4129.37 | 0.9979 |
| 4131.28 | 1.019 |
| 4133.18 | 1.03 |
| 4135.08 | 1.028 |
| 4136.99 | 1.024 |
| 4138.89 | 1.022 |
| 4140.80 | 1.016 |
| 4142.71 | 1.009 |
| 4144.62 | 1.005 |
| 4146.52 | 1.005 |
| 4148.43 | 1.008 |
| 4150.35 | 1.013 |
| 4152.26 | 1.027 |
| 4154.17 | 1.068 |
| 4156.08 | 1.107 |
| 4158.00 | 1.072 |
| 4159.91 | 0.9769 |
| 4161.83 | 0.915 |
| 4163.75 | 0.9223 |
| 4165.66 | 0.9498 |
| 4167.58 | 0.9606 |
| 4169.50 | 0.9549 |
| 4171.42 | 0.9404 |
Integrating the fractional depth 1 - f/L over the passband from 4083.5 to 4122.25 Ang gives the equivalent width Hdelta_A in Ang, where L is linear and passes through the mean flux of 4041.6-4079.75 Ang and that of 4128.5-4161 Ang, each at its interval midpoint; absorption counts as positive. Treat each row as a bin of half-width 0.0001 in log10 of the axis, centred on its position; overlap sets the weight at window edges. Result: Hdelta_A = -1.3 Ang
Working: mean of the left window 1.07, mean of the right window 1.02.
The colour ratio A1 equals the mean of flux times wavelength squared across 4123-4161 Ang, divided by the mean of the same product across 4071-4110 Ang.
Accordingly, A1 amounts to 0.95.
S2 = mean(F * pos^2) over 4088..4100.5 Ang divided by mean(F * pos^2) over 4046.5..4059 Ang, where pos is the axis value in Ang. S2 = 1.08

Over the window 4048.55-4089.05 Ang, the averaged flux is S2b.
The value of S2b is 1.08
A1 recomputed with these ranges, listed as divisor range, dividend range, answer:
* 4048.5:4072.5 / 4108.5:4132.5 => 0.99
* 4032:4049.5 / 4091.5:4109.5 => 1.08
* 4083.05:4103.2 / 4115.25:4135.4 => 0.93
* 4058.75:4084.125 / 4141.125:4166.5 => 0.96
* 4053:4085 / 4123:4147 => 0.96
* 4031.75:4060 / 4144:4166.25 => 1.01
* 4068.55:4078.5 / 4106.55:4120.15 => 0.98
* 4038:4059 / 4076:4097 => 1.07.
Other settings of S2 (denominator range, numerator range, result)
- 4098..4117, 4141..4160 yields 0.97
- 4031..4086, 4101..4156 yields 1.00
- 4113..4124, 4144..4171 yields 0.99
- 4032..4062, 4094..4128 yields 1.04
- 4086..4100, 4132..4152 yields 0.95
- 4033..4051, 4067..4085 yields 1.06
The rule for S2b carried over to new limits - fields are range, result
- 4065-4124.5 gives 1.08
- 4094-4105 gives 1.11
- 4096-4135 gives 1.05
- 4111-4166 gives 1.01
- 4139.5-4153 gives 1.01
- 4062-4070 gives 1.08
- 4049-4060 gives 1.04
